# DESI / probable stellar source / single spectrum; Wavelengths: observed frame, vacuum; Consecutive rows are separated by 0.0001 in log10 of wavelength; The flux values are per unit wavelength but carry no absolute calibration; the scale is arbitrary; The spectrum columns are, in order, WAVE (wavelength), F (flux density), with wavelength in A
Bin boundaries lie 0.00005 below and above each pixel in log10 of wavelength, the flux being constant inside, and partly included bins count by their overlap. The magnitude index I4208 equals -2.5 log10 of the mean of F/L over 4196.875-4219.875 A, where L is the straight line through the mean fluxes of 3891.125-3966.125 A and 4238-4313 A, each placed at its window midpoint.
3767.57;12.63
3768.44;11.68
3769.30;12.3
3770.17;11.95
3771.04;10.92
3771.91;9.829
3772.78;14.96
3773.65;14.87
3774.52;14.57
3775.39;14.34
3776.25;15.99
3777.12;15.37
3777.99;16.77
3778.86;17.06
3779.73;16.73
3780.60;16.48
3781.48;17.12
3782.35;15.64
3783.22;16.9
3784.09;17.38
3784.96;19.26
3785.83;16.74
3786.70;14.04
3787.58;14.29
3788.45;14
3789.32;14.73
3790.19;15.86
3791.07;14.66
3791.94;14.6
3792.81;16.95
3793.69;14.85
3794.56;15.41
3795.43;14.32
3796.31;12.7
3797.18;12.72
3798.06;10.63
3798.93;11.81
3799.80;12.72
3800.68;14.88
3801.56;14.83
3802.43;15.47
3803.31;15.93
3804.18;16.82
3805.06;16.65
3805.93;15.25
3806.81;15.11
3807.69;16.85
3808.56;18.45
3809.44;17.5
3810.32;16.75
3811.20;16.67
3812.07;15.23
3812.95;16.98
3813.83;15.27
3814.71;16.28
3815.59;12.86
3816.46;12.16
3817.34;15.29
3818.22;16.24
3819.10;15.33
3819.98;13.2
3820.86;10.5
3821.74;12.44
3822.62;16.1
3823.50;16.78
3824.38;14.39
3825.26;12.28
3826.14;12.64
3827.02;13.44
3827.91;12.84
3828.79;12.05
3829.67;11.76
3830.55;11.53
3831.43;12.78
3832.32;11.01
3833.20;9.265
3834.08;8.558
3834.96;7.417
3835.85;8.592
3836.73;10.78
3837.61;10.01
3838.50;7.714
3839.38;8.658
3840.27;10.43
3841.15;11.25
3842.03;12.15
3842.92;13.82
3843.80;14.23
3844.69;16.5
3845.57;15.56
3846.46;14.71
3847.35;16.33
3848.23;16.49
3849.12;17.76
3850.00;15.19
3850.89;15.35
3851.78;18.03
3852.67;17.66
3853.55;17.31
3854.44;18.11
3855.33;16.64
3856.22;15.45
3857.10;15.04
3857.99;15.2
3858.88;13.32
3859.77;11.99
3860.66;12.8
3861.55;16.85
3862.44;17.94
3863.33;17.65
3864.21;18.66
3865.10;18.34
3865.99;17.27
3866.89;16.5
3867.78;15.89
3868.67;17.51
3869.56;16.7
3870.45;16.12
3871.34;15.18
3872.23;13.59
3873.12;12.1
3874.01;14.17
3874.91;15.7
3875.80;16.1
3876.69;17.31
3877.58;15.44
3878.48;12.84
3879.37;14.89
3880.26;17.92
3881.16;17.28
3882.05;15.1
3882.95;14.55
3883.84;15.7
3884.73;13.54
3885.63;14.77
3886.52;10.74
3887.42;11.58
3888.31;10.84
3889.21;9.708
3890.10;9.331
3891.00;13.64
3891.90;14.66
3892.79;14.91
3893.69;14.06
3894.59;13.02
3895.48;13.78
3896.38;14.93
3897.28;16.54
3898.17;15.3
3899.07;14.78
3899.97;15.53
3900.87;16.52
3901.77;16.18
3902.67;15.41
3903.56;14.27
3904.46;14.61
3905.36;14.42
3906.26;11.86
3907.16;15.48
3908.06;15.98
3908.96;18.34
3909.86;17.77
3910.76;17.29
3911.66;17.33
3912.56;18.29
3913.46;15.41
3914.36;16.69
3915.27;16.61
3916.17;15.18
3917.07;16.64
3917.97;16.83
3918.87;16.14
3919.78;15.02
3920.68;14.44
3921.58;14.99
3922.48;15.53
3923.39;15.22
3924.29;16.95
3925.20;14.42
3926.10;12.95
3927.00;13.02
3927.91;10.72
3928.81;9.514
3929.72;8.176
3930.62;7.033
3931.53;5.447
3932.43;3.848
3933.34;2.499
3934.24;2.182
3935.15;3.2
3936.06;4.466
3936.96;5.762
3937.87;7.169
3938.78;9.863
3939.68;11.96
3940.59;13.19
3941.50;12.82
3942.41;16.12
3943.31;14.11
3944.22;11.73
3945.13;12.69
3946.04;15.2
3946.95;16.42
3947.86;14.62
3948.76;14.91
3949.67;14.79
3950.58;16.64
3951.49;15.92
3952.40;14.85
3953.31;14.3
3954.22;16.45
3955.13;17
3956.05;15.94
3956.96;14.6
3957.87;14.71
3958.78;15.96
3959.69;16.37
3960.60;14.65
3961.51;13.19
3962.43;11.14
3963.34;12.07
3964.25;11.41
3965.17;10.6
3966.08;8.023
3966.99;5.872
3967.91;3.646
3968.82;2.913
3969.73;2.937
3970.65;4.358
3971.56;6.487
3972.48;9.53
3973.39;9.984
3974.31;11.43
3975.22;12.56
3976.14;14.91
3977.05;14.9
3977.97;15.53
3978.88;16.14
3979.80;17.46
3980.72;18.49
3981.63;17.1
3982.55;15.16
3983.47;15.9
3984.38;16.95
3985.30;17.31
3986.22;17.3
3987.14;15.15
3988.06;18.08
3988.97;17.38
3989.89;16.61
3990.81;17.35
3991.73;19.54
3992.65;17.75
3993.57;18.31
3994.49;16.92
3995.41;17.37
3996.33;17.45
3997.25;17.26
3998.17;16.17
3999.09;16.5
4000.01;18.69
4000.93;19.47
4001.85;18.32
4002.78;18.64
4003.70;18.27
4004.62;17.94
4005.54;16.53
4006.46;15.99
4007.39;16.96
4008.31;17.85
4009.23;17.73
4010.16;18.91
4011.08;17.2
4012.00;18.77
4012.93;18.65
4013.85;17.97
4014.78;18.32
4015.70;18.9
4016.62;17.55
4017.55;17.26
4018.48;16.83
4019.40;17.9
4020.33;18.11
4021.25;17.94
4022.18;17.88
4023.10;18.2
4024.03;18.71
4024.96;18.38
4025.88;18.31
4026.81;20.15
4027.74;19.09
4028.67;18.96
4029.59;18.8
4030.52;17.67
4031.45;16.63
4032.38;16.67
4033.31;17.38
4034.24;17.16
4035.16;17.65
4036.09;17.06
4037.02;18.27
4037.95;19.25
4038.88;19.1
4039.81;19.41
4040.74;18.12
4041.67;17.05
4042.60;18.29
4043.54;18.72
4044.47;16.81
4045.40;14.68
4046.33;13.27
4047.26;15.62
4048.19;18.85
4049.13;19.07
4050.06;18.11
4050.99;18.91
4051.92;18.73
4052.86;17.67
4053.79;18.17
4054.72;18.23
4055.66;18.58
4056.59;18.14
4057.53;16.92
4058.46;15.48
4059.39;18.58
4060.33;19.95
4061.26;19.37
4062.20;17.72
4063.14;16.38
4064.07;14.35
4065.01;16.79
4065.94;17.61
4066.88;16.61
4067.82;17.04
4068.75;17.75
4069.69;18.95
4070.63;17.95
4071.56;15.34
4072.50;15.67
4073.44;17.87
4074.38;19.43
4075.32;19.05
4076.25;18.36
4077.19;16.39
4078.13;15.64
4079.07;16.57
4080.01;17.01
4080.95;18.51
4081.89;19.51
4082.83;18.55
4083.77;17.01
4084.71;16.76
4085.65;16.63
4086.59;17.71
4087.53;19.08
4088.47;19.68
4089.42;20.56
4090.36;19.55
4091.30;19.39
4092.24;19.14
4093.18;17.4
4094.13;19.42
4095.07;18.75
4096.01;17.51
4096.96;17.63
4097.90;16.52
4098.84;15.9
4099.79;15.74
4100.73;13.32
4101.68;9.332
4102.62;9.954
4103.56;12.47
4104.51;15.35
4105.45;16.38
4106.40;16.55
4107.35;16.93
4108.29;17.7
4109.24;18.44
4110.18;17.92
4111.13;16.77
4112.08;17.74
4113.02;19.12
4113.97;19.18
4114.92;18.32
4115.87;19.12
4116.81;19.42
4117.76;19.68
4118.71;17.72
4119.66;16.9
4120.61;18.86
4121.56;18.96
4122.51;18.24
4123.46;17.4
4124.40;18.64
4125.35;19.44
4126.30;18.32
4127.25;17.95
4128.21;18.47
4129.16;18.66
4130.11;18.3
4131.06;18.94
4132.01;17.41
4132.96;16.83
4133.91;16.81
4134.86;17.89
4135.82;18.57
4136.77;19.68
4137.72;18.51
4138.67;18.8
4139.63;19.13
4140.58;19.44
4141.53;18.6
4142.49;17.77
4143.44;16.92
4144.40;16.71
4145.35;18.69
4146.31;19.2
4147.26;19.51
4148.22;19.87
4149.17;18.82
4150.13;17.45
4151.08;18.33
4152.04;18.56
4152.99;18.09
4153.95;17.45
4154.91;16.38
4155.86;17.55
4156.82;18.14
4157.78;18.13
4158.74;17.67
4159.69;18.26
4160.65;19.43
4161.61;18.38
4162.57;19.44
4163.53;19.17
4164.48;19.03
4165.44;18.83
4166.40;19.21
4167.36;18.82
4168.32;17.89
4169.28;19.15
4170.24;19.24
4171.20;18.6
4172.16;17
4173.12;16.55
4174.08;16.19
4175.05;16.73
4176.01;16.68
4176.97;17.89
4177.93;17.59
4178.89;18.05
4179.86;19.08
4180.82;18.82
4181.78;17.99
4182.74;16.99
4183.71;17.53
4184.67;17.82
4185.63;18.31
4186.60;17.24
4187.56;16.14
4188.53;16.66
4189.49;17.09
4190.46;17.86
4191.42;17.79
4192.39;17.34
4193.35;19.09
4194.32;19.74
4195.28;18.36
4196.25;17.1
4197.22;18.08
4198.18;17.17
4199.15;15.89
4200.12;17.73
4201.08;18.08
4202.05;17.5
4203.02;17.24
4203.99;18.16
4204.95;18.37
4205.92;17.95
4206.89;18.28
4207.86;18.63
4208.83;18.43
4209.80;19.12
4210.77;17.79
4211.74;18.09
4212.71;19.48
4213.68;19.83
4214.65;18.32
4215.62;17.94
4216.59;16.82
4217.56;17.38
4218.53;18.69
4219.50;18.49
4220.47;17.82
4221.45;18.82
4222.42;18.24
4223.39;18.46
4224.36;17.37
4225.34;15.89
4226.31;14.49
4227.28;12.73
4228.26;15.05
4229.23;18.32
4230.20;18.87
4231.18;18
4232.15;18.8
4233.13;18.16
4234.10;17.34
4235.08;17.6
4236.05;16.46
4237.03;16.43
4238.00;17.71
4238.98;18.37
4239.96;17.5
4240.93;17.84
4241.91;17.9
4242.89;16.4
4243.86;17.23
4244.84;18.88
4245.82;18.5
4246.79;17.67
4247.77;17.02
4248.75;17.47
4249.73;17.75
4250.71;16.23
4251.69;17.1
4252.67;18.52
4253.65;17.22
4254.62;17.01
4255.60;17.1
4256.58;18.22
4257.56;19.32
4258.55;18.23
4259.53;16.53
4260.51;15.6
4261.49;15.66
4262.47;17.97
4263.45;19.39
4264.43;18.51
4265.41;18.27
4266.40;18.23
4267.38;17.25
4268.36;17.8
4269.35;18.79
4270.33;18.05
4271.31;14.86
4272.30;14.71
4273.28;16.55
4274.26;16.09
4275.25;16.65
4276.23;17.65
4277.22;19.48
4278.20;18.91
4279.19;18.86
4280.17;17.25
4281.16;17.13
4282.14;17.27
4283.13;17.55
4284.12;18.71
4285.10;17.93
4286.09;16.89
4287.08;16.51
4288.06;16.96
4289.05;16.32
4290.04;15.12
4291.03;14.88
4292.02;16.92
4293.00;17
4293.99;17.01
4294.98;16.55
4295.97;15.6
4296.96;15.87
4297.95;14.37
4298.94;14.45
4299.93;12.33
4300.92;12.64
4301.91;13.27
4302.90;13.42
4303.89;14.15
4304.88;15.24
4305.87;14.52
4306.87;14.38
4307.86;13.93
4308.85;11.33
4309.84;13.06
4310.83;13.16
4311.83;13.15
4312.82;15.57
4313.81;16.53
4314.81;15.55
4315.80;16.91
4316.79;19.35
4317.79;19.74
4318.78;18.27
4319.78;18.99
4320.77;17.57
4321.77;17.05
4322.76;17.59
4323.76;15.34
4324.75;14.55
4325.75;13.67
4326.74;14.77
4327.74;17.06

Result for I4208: -0.134 mag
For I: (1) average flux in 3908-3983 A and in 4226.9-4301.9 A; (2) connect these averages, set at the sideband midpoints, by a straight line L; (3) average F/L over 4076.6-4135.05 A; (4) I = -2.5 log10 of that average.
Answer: -0.18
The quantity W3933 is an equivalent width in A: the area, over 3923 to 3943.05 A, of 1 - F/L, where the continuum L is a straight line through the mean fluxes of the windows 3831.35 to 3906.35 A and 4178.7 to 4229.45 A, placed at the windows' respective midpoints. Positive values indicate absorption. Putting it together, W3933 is 7.46 A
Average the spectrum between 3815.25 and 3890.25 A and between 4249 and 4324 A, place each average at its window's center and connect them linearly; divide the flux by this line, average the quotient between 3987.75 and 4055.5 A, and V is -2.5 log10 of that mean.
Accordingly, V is -0.19 mag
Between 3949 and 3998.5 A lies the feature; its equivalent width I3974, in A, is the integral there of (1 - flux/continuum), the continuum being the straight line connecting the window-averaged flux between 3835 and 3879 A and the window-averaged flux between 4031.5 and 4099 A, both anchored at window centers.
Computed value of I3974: 7.1 A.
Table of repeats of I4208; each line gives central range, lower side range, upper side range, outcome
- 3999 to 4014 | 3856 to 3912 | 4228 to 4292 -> -0.14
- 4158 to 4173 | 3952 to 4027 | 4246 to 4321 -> -0.16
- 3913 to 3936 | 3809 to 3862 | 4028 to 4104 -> 0.27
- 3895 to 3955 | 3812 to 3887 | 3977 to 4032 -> 0.18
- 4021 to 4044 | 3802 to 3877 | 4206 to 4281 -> -0.14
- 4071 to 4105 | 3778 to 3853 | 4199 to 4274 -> -0.04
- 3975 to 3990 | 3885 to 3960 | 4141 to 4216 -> -0.13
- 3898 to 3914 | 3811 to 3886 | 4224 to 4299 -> -0.07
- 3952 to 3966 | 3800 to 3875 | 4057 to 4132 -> 0.14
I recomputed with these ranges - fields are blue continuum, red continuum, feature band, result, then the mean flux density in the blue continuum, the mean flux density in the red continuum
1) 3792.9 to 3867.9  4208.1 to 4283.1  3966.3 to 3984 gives 0.34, 14.3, 17.6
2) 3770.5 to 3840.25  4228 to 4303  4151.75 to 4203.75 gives -0.09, 14.1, 17.1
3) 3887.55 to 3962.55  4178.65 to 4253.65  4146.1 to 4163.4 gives -0.10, 13.5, 17.7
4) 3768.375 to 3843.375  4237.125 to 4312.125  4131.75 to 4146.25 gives -0.15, 14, 16.6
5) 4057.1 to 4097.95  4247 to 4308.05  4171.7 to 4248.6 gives -0.04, 17.8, 16.6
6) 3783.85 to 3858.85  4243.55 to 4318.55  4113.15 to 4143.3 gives -0.17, 14.2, 16.5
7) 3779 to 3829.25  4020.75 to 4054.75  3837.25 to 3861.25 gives 0.09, 15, 17.9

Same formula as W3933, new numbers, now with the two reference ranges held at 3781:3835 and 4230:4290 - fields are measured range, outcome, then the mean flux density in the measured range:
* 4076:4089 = -1.09 A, 17.7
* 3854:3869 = -1.38 A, 16.2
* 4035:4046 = -1.23 A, 17.8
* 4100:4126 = -0.81 A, 17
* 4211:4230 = -0.31 A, 17.5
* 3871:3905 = 1.39 A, 14.4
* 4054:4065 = -0.98 A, 17.6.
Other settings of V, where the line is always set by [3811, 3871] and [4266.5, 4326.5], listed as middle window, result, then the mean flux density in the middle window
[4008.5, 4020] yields -0.20 mag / 18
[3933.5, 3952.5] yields 0.25 mag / 11.6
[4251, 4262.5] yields -0.09 mag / 17.3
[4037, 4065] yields -0.17 mag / 17.7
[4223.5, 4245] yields -0.08 mag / 17.1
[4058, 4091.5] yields -0.17 mag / 17.7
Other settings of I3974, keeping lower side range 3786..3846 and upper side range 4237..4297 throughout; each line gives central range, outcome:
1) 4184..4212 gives -1.8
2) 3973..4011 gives -4.3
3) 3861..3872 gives -2.2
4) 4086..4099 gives -2.1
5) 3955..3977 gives 6.0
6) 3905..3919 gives -1.8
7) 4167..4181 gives -1.1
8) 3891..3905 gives -0.6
